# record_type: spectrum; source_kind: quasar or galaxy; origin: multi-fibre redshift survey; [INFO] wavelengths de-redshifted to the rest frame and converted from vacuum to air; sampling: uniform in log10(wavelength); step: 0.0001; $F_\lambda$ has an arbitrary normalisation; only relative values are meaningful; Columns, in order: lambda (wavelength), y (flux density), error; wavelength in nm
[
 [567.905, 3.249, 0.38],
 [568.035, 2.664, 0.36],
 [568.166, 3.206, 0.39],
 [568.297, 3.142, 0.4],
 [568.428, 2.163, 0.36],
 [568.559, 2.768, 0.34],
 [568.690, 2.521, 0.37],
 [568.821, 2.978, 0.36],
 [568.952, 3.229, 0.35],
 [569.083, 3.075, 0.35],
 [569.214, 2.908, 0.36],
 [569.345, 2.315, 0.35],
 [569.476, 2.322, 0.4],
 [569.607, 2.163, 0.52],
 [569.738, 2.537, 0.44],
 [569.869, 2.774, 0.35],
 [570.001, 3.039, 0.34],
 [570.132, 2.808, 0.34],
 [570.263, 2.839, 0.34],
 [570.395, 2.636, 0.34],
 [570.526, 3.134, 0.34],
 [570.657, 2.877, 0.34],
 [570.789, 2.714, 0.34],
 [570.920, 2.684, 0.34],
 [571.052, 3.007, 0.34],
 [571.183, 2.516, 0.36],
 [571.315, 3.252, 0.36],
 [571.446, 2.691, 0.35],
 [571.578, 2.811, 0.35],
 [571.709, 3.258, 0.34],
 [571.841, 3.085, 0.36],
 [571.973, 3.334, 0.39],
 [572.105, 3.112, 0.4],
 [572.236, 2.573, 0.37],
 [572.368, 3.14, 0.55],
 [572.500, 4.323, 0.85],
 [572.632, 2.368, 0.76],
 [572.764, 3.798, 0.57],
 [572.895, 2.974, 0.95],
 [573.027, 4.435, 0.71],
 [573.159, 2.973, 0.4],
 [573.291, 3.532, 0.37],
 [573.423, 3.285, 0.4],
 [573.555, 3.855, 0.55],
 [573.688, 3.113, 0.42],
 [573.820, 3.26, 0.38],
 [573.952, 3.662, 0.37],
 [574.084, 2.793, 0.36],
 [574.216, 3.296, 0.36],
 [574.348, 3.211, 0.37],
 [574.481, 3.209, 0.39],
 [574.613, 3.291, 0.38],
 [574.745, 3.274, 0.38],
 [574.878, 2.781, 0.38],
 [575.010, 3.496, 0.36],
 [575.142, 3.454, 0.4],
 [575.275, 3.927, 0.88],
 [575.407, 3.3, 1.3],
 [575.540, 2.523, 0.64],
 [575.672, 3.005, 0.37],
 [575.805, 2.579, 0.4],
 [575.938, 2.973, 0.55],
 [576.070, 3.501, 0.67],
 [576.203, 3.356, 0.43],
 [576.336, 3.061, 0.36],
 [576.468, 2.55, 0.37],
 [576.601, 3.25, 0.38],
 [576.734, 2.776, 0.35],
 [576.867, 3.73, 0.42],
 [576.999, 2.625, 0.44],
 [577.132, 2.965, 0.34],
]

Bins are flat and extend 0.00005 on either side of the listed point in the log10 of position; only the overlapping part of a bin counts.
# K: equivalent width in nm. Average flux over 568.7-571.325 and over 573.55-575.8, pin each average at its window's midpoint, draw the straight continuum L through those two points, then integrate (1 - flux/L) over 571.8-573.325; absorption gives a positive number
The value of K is -0.14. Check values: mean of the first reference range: 2.77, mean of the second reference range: 3.23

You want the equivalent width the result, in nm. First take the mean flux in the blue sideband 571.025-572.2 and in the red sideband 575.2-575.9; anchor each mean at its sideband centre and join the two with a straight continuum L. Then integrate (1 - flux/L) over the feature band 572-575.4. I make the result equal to -0.33 nm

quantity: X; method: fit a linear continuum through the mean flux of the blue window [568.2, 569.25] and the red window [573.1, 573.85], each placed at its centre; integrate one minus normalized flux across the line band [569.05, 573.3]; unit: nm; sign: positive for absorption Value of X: 0.20 nm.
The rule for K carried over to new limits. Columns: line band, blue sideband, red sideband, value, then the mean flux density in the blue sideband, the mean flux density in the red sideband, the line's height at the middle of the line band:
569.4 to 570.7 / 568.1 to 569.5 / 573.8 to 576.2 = 0.078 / 2.8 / 3.2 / 2.88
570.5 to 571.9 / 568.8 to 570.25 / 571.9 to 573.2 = 0.068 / 2.74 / 3.31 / 3.05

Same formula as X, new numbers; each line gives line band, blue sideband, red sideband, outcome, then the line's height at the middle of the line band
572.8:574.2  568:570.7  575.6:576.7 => -0.23 nm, 2.92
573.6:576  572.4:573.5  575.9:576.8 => 0.05 nm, 3.25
